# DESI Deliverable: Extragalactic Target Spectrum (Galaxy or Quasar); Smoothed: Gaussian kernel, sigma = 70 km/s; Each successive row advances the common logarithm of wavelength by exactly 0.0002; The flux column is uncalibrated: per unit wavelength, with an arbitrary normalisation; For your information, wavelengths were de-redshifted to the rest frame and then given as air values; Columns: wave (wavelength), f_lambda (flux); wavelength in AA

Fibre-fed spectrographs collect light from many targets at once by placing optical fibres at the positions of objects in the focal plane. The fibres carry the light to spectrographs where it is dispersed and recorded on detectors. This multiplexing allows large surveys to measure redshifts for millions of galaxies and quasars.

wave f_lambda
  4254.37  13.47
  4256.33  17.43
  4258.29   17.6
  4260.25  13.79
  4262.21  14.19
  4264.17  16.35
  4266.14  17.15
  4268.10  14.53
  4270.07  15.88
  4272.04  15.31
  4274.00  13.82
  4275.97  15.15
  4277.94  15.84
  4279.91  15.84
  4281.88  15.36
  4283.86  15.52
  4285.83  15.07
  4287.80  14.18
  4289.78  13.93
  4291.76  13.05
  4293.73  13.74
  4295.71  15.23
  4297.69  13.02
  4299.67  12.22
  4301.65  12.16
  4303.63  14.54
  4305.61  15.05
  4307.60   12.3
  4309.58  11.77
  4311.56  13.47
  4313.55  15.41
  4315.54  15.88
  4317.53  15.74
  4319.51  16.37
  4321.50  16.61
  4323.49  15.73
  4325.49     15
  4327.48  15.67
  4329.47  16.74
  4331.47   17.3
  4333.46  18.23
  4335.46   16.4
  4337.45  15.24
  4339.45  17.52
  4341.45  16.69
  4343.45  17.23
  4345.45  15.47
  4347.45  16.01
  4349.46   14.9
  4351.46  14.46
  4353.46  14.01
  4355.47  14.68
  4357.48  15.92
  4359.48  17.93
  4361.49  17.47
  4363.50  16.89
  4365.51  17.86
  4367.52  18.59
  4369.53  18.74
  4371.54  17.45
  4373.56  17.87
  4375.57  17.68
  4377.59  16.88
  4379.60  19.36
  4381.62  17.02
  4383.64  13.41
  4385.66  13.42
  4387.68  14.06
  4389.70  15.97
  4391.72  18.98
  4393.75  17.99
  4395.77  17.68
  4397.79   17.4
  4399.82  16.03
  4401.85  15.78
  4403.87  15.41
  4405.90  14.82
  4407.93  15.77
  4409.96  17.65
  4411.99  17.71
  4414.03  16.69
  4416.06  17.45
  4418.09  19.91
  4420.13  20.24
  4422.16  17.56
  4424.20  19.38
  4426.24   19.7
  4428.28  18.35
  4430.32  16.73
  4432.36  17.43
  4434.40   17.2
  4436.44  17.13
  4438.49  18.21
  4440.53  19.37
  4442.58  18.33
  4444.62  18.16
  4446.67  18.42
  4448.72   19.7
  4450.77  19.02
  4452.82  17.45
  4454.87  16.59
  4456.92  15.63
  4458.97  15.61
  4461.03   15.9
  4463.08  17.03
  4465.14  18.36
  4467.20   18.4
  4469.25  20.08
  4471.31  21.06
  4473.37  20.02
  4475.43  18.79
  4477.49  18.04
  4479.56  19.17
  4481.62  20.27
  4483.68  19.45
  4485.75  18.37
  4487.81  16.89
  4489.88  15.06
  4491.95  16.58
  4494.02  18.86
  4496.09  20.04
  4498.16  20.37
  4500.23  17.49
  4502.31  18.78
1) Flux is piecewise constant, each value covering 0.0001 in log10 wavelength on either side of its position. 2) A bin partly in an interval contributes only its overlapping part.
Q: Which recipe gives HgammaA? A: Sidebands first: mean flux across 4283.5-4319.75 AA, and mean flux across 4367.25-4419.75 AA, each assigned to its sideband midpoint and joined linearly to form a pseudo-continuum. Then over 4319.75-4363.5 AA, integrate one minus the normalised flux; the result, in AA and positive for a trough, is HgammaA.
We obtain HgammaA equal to -2.49 AA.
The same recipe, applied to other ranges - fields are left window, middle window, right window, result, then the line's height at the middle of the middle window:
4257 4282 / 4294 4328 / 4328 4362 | 3.09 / 15.9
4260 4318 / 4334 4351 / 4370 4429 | -0.42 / 15.8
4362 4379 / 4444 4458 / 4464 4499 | 0.51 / 18.5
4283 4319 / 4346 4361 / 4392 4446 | 0.16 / 15.6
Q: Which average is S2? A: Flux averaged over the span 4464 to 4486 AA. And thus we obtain 19.3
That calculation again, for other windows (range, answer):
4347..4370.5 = 16.5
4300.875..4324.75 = 14.6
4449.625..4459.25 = 17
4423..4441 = 18.1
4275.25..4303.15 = 14.3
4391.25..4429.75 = 17.6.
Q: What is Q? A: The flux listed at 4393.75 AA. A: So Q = 17.99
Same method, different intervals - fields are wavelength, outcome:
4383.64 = 13.41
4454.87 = 16.59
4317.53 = 15.74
